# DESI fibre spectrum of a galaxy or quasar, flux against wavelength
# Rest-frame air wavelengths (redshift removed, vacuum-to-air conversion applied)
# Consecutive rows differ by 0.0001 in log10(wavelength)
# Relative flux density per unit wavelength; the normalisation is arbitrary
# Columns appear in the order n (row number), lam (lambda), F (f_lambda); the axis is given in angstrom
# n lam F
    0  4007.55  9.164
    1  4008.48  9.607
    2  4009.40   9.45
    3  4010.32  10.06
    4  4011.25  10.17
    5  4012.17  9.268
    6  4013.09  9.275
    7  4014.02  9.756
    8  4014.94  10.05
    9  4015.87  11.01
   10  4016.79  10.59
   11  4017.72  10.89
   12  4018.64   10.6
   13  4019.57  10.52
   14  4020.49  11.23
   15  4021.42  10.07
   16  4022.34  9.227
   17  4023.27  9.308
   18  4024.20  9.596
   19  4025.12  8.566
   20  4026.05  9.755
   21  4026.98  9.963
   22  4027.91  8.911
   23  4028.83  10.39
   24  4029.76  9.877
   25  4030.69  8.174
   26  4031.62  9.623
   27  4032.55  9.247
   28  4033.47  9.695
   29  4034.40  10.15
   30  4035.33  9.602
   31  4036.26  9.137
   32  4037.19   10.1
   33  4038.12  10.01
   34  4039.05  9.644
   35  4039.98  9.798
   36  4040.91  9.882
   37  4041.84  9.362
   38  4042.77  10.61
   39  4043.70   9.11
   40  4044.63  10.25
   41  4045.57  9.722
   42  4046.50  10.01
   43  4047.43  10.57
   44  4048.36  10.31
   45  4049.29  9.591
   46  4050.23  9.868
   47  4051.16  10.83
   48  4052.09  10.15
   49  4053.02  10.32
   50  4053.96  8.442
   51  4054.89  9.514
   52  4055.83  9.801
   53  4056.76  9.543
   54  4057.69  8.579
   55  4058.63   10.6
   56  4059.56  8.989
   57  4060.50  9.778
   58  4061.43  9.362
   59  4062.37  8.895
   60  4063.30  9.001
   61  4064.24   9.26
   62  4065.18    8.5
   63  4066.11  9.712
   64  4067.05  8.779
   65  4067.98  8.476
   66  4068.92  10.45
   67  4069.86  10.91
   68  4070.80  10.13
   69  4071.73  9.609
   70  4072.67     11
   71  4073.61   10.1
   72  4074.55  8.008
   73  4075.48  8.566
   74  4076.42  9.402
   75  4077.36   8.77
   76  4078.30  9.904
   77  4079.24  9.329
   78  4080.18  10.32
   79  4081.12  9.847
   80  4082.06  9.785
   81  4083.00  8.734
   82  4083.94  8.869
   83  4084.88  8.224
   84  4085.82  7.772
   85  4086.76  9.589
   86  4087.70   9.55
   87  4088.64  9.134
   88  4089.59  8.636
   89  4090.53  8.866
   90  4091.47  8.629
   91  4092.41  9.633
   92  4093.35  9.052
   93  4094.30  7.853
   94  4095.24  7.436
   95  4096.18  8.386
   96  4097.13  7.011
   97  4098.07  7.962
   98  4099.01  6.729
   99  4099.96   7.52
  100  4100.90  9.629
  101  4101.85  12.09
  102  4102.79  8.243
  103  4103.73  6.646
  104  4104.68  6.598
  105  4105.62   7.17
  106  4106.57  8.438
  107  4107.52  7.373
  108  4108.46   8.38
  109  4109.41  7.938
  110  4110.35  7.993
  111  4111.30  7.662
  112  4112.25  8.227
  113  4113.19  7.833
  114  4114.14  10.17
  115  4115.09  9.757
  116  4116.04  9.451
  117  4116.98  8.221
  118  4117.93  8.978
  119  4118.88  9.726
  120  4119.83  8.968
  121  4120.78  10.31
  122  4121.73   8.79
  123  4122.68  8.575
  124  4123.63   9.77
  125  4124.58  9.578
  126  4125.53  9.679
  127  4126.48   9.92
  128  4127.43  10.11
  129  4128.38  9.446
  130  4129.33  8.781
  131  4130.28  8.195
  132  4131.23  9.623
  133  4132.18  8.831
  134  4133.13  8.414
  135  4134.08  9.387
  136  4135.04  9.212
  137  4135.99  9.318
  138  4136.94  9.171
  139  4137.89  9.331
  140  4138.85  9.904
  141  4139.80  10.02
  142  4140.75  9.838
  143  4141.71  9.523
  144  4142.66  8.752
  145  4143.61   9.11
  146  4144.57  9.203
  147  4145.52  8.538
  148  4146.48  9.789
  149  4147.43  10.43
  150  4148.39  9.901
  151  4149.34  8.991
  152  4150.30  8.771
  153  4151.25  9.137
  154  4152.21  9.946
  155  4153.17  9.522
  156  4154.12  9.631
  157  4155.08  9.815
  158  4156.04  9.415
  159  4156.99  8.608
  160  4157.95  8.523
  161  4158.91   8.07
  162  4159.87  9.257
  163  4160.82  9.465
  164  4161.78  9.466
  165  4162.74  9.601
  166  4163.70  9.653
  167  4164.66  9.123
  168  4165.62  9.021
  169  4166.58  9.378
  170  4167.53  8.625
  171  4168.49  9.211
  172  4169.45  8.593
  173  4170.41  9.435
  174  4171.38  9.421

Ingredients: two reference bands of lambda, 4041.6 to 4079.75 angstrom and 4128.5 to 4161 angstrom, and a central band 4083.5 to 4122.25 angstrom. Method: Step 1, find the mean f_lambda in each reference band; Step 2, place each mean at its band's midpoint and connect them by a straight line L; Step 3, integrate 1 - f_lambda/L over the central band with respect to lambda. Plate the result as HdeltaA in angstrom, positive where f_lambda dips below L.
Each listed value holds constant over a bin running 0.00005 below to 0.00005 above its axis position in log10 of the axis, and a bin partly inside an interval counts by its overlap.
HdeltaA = 3.7 angstrom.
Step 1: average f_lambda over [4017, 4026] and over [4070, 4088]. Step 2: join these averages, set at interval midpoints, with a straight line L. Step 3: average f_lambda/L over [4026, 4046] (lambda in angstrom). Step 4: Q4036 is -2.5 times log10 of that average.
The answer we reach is 0.02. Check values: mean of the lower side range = 10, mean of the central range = 9.68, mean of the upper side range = 9.37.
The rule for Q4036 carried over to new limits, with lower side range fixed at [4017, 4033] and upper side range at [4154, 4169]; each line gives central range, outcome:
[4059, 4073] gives 0.01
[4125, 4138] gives 0.01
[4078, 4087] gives 0.04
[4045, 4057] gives -0.03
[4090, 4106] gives 0.15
